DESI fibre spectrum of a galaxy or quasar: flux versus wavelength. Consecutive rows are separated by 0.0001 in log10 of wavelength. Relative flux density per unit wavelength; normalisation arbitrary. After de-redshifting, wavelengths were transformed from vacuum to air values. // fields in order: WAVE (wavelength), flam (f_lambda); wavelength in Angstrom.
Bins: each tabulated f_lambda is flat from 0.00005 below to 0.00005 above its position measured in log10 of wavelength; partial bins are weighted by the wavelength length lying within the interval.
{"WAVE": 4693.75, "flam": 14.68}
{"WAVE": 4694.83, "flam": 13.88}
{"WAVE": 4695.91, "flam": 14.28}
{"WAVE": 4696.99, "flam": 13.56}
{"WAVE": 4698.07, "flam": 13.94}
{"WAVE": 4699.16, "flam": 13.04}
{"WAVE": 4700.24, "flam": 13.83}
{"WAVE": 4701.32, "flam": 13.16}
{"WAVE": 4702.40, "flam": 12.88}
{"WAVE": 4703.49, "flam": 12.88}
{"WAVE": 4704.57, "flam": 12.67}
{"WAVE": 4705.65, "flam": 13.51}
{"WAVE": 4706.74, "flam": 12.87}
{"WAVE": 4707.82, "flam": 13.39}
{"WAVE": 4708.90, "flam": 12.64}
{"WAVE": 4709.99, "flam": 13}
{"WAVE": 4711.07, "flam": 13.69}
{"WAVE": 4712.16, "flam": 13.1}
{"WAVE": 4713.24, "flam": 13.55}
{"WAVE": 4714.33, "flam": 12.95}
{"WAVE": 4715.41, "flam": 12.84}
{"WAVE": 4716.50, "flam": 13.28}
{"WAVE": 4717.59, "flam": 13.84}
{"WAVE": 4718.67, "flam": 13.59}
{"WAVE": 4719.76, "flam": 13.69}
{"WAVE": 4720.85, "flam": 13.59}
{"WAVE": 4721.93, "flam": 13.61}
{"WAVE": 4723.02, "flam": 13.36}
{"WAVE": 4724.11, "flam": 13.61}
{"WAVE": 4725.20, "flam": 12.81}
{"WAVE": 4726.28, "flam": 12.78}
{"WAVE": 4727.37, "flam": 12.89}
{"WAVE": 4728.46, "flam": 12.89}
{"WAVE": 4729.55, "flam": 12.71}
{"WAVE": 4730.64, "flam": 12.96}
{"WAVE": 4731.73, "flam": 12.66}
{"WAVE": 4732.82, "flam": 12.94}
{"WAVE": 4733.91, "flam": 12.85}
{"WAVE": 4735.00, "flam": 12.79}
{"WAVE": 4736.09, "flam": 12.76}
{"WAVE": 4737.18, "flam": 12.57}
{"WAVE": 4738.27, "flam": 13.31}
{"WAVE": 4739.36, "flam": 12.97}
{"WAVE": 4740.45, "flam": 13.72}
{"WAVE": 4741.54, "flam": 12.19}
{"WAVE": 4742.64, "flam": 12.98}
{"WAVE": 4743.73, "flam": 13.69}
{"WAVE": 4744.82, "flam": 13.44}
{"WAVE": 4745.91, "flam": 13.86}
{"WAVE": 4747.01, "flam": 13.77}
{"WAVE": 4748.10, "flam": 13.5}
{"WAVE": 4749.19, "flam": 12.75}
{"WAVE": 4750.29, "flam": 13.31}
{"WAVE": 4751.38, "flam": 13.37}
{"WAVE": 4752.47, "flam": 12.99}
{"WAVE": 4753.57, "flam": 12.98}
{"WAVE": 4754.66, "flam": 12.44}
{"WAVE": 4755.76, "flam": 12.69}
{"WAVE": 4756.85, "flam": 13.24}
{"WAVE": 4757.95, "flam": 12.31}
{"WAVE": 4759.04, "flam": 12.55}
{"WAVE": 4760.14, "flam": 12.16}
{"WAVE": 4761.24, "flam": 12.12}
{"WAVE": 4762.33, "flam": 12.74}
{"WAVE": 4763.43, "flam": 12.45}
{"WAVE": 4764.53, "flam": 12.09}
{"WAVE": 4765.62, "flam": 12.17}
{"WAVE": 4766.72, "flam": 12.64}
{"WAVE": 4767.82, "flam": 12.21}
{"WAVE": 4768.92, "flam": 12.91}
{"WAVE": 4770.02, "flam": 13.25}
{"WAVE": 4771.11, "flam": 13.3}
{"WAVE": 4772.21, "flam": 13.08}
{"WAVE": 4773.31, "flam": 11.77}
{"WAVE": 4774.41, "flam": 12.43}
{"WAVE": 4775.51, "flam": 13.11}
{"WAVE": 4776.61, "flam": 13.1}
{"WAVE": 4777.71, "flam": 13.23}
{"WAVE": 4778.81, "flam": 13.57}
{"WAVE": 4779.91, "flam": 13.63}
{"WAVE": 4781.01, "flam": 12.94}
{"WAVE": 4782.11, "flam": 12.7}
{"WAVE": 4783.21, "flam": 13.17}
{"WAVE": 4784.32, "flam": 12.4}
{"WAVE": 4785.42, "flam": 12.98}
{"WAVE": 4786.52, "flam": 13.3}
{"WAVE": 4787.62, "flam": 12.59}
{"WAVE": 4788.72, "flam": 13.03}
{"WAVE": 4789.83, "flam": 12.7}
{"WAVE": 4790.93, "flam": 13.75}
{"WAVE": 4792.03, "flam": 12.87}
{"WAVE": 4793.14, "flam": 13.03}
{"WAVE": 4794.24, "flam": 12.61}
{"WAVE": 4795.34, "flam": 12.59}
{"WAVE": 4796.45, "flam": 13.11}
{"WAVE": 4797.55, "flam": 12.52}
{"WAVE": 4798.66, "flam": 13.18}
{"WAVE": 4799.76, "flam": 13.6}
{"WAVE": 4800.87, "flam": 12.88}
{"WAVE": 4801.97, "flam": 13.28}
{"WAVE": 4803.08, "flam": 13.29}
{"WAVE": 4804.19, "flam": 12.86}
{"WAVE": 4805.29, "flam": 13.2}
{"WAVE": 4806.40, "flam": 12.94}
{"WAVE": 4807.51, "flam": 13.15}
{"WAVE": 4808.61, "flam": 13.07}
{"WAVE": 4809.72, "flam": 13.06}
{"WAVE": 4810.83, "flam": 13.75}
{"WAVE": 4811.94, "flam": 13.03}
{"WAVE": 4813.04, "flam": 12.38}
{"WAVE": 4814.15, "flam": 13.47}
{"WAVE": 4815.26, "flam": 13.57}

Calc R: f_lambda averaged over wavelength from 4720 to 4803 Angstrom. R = 13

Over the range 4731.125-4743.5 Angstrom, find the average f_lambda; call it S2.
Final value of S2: 12.9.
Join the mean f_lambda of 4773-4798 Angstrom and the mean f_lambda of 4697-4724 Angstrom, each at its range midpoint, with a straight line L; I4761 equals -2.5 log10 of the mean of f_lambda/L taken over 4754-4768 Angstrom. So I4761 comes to 0.051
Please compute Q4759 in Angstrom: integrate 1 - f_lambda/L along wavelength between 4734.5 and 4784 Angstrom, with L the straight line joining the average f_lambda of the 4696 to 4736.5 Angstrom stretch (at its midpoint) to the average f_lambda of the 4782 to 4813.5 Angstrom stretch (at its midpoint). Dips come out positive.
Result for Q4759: 0.7 Angstrom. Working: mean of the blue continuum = 13.2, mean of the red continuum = 13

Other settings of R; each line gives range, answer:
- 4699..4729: 13.2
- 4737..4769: 12.9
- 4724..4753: 13.1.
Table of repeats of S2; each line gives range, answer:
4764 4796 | 12.9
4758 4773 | 12.6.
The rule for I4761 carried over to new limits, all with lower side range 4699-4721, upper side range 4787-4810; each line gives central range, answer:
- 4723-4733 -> 0.02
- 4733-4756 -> 0.00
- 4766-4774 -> 0.03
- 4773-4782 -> 0.01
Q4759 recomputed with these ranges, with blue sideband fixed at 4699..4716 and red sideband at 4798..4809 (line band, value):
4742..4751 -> -0.18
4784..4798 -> 0.26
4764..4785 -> 0.49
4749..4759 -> 0.19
